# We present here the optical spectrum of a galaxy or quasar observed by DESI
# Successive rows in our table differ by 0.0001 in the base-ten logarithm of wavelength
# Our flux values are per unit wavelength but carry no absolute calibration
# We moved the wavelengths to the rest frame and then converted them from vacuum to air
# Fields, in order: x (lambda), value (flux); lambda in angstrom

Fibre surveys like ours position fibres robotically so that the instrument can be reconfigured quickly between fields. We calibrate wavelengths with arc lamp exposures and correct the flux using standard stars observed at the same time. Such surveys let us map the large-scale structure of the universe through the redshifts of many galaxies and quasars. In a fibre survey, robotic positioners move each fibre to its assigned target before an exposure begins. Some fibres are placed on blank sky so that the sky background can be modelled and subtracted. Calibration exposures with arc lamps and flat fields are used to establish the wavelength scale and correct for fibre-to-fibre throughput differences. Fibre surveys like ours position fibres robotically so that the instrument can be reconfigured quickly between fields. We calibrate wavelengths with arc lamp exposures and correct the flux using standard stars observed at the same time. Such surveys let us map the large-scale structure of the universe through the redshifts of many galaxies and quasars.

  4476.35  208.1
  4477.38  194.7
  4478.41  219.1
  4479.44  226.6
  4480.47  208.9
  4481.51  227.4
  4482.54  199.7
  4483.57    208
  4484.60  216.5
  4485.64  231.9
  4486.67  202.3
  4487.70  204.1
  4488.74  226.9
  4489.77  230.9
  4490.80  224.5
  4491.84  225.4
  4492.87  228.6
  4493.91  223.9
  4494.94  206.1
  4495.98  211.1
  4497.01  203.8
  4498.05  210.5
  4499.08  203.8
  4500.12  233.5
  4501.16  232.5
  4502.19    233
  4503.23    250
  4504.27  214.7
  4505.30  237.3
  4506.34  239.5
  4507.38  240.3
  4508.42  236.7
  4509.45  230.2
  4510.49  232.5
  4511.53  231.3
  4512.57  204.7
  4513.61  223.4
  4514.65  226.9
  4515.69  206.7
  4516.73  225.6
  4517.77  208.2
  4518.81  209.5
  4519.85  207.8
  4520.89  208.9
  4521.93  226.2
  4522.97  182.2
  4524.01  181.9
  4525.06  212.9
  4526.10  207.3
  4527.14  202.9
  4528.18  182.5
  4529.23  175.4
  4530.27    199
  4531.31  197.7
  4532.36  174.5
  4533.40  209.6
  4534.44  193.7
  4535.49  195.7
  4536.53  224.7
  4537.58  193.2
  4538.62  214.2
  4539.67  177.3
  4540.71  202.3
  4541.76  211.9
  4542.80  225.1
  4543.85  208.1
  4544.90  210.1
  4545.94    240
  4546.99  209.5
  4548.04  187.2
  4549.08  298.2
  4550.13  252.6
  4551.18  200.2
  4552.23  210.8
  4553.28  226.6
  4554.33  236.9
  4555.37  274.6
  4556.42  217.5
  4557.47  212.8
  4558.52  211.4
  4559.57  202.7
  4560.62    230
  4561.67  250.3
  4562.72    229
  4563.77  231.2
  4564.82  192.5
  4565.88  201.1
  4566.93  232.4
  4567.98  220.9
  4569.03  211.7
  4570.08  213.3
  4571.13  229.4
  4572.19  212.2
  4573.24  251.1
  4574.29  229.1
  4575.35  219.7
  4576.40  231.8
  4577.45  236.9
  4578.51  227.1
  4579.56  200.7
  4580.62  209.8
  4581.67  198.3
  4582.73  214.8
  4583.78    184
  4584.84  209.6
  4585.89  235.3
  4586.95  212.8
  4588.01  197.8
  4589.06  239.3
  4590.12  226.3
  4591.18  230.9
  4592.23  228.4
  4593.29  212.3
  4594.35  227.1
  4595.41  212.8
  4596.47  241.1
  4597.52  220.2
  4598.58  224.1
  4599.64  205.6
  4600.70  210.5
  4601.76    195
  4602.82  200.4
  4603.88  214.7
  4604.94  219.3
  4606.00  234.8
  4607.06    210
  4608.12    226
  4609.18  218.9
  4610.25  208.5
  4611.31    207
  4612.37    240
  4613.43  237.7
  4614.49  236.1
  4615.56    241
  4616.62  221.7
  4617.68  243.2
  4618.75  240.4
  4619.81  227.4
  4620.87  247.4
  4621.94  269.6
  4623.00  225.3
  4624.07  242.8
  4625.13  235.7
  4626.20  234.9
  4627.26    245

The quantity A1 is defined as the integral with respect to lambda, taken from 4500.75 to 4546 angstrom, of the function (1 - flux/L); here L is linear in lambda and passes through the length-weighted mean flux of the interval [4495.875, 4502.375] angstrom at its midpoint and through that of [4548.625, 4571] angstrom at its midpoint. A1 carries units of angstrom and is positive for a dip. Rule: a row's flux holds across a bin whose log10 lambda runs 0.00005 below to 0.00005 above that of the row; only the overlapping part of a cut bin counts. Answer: 1.9 angstrom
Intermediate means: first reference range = 218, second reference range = 226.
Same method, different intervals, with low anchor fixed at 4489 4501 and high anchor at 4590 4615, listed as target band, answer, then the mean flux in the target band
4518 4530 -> 1.1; 200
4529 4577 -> 0.5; 217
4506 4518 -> -0.4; 226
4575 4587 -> 0.3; 215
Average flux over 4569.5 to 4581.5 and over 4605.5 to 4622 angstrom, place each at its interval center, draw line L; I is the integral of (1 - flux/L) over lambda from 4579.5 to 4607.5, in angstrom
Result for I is 1.4 angstrom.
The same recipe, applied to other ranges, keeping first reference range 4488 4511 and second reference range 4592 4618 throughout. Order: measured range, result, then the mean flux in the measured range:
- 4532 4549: 1.26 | 208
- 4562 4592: 0.44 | 219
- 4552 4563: -0.23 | 228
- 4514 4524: 0.67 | 210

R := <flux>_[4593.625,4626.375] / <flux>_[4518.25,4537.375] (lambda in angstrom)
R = 1.13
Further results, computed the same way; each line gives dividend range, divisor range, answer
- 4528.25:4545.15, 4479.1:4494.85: 0.92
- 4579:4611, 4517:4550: 1.04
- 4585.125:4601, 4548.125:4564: 0.96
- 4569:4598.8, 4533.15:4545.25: 1.07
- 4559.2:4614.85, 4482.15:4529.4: 1.01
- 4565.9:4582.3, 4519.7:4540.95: 1.11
